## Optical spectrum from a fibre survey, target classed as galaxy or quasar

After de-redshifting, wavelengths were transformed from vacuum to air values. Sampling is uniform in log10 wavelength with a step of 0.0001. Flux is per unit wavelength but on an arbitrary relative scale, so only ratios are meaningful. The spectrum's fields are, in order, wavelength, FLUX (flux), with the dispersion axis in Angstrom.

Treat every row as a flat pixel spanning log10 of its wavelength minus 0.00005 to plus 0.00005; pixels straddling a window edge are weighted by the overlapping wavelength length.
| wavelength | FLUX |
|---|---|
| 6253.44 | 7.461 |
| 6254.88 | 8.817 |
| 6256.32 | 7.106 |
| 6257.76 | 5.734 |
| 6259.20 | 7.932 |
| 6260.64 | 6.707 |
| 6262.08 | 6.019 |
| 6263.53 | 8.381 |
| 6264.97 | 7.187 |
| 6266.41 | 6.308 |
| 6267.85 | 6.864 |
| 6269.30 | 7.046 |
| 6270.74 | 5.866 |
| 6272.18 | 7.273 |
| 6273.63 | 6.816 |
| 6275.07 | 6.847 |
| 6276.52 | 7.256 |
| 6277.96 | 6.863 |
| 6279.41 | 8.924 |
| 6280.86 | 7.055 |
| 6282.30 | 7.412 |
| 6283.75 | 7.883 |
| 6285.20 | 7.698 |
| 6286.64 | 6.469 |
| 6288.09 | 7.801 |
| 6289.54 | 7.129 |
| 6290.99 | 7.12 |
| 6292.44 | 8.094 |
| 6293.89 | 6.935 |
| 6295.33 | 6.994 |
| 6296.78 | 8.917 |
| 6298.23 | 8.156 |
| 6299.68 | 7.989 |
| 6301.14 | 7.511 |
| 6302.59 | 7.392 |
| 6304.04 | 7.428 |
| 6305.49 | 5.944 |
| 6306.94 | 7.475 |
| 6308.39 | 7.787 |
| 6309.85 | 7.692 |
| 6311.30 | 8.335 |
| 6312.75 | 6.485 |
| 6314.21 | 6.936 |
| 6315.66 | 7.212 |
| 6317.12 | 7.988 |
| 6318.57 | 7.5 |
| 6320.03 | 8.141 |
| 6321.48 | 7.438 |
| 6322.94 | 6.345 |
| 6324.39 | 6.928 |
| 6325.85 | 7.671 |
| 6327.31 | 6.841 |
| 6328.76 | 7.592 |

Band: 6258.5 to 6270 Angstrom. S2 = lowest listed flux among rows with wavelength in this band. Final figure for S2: 6.019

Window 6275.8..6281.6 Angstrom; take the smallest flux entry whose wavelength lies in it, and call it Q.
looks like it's 6.863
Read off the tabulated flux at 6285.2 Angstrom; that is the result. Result 7.698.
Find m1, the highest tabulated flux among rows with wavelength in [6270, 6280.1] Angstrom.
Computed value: 8.924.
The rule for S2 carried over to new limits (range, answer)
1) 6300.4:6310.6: 5.944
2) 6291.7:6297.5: 6.935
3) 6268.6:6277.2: 5.866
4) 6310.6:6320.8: 6.485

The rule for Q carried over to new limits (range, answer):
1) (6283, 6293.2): 6.469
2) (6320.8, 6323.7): 6.345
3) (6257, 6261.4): 5.734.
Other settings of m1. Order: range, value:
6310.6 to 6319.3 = 8.335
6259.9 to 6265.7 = 8.381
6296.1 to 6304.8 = 8.917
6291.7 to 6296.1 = 8.094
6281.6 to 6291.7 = 7.883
